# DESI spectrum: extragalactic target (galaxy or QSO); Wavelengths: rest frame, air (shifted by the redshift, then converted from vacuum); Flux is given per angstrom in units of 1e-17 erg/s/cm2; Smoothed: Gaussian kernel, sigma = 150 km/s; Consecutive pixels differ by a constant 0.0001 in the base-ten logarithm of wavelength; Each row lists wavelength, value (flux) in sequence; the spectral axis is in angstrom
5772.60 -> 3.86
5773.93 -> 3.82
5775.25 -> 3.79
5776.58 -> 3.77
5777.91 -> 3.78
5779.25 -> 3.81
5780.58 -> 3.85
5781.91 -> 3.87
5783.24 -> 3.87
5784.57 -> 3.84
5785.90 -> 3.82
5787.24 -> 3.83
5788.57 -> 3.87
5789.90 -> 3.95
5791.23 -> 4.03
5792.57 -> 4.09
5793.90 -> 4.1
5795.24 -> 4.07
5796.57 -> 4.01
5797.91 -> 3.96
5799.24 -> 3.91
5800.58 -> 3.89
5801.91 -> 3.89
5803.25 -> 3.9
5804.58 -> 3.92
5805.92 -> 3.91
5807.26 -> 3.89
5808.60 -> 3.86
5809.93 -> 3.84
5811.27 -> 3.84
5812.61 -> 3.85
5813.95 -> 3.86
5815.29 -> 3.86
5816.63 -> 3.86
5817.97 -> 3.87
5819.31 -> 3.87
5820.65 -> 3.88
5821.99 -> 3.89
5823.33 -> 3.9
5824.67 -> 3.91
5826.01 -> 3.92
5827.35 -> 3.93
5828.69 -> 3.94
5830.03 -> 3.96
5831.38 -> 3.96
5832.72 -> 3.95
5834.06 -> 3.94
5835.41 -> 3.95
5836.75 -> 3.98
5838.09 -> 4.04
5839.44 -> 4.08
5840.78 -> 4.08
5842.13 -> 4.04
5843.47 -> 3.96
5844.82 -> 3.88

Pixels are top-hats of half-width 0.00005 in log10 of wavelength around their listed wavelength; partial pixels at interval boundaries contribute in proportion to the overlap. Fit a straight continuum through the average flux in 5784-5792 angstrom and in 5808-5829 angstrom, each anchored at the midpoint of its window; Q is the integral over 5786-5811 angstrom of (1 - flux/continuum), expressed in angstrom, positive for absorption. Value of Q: -0.3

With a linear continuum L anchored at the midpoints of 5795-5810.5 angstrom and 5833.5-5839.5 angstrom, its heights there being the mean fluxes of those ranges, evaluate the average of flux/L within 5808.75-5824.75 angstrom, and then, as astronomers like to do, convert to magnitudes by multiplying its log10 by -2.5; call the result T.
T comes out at 0.02 mag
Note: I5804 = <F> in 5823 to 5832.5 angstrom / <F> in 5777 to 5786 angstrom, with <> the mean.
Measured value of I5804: 1.03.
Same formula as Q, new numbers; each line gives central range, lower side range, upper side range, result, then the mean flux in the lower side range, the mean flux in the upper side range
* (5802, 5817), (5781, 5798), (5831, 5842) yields 0.4 angstrom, 3.94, 4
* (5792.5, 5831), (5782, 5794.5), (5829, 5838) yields 0.3 angstrom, 3.93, 3.96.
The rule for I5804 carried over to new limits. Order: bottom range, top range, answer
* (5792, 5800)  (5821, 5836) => 0.98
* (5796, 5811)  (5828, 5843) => 1.02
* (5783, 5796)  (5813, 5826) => 0.98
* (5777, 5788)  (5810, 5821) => 1.01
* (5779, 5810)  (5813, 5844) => 1.01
